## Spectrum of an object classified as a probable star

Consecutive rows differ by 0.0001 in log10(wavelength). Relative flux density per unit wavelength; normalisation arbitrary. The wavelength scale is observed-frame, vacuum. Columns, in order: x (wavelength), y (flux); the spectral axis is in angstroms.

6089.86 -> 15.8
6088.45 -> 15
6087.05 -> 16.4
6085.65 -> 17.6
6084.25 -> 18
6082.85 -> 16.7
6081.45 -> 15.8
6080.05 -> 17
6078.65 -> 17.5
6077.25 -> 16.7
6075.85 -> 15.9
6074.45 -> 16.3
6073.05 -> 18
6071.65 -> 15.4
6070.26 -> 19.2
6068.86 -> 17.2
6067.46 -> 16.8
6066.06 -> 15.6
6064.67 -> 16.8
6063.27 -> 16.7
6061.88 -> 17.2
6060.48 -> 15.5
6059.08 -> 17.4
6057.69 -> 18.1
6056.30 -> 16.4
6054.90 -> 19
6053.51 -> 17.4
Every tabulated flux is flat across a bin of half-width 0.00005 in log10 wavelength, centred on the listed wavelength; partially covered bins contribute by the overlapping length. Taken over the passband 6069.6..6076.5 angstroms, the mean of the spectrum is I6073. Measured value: 17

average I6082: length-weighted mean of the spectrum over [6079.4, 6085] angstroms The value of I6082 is 16.9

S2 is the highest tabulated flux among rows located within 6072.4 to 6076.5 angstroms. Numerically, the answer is 18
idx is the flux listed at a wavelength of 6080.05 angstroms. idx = 17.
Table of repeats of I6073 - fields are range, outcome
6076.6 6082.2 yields 16.7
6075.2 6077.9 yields 16.3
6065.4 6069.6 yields 16.5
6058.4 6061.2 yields 16.4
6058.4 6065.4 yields 16.7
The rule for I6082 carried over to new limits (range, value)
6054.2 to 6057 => 17.7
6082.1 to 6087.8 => 17.2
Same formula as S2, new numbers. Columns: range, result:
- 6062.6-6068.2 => 16.8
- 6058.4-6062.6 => 17.4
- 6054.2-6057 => 19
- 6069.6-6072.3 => 19.2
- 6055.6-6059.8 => 18.1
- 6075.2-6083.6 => 17.5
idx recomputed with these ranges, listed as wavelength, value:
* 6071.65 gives 15.4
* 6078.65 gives 17.5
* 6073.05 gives 18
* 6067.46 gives 16.8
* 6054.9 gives 19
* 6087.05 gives 16.4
